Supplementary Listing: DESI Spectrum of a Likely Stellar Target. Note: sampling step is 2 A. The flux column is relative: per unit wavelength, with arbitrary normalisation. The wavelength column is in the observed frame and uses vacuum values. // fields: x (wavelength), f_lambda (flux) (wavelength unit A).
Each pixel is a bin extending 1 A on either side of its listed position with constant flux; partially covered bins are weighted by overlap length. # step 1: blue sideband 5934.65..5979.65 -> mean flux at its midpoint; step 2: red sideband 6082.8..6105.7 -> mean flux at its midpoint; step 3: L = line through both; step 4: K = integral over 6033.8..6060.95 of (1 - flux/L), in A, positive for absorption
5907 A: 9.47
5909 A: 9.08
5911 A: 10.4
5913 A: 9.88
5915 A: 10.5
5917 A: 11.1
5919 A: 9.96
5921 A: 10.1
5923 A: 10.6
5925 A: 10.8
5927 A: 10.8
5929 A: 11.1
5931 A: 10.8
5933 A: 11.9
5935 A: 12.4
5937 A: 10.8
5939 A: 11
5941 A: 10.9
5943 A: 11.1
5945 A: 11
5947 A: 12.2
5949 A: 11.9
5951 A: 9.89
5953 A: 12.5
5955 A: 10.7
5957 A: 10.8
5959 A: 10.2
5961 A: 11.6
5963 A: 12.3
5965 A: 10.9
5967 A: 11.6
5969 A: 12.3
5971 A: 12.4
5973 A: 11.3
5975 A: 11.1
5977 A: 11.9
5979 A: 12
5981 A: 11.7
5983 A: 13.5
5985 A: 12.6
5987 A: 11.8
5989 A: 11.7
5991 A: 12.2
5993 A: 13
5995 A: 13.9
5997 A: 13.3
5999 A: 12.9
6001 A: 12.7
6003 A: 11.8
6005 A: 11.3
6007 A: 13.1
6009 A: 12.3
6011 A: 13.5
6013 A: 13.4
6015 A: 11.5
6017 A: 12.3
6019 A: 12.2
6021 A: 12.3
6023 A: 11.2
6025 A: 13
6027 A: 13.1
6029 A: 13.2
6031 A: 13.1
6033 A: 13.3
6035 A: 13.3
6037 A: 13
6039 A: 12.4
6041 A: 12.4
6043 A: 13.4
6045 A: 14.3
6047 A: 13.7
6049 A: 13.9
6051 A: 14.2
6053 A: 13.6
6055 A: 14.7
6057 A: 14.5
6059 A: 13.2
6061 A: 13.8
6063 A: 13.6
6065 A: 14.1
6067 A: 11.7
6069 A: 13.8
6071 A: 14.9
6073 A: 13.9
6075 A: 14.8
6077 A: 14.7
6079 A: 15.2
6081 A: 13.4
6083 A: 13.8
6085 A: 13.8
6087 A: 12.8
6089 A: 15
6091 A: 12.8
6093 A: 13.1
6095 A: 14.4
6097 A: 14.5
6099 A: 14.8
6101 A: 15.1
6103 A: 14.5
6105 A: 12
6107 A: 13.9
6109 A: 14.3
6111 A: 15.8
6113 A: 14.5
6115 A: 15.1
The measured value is -1.1 A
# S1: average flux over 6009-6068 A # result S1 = 13.2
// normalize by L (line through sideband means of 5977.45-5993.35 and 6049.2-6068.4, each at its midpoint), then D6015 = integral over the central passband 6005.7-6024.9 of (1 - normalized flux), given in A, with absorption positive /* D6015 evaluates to 0.64 A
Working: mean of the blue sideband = 12.3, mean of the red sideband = 13.7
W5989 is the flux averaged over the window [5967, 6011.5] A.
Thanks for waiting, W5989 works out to 12.3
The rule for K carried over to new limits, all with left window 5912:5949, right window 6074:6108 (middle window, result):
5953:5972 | 0.17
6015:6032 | 0.35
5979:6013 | -1.03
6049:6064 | -0.64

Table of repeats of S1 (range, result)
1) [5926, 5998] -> 11.7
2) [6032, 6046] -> 13.2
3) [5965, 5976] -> 11.7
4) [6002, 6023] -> 12.3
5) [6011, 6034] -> 12.6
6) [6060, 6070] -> 13.4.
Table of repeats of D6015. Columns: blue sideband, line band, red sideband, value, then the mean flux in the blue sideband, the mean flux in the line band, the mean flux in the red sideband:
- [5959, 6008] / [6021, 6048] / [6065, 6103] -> 0.2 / 12.2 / 13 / 14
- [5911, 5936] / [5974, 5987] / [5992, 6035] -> -0.1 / 10.8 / 12.1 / 12.7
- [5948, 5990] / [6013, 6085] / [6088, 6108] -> -1.6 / 11.7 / 13.4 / 14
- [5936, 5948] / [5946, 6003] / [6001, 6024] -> -1.3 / 11.2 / 12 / 12.3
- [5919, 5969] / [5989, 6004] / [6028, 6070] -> -0.5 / 11.2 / 12.8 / 13.5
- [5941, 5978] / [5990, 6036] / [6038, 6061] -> 0.2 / 11.4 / 12.7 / 13.7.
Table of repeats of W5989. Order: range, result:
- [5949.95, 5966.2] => 11.1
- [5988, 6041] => 12.6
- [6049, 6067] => 13.8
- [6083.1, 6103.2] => 14.1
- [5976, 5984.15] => 12.3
